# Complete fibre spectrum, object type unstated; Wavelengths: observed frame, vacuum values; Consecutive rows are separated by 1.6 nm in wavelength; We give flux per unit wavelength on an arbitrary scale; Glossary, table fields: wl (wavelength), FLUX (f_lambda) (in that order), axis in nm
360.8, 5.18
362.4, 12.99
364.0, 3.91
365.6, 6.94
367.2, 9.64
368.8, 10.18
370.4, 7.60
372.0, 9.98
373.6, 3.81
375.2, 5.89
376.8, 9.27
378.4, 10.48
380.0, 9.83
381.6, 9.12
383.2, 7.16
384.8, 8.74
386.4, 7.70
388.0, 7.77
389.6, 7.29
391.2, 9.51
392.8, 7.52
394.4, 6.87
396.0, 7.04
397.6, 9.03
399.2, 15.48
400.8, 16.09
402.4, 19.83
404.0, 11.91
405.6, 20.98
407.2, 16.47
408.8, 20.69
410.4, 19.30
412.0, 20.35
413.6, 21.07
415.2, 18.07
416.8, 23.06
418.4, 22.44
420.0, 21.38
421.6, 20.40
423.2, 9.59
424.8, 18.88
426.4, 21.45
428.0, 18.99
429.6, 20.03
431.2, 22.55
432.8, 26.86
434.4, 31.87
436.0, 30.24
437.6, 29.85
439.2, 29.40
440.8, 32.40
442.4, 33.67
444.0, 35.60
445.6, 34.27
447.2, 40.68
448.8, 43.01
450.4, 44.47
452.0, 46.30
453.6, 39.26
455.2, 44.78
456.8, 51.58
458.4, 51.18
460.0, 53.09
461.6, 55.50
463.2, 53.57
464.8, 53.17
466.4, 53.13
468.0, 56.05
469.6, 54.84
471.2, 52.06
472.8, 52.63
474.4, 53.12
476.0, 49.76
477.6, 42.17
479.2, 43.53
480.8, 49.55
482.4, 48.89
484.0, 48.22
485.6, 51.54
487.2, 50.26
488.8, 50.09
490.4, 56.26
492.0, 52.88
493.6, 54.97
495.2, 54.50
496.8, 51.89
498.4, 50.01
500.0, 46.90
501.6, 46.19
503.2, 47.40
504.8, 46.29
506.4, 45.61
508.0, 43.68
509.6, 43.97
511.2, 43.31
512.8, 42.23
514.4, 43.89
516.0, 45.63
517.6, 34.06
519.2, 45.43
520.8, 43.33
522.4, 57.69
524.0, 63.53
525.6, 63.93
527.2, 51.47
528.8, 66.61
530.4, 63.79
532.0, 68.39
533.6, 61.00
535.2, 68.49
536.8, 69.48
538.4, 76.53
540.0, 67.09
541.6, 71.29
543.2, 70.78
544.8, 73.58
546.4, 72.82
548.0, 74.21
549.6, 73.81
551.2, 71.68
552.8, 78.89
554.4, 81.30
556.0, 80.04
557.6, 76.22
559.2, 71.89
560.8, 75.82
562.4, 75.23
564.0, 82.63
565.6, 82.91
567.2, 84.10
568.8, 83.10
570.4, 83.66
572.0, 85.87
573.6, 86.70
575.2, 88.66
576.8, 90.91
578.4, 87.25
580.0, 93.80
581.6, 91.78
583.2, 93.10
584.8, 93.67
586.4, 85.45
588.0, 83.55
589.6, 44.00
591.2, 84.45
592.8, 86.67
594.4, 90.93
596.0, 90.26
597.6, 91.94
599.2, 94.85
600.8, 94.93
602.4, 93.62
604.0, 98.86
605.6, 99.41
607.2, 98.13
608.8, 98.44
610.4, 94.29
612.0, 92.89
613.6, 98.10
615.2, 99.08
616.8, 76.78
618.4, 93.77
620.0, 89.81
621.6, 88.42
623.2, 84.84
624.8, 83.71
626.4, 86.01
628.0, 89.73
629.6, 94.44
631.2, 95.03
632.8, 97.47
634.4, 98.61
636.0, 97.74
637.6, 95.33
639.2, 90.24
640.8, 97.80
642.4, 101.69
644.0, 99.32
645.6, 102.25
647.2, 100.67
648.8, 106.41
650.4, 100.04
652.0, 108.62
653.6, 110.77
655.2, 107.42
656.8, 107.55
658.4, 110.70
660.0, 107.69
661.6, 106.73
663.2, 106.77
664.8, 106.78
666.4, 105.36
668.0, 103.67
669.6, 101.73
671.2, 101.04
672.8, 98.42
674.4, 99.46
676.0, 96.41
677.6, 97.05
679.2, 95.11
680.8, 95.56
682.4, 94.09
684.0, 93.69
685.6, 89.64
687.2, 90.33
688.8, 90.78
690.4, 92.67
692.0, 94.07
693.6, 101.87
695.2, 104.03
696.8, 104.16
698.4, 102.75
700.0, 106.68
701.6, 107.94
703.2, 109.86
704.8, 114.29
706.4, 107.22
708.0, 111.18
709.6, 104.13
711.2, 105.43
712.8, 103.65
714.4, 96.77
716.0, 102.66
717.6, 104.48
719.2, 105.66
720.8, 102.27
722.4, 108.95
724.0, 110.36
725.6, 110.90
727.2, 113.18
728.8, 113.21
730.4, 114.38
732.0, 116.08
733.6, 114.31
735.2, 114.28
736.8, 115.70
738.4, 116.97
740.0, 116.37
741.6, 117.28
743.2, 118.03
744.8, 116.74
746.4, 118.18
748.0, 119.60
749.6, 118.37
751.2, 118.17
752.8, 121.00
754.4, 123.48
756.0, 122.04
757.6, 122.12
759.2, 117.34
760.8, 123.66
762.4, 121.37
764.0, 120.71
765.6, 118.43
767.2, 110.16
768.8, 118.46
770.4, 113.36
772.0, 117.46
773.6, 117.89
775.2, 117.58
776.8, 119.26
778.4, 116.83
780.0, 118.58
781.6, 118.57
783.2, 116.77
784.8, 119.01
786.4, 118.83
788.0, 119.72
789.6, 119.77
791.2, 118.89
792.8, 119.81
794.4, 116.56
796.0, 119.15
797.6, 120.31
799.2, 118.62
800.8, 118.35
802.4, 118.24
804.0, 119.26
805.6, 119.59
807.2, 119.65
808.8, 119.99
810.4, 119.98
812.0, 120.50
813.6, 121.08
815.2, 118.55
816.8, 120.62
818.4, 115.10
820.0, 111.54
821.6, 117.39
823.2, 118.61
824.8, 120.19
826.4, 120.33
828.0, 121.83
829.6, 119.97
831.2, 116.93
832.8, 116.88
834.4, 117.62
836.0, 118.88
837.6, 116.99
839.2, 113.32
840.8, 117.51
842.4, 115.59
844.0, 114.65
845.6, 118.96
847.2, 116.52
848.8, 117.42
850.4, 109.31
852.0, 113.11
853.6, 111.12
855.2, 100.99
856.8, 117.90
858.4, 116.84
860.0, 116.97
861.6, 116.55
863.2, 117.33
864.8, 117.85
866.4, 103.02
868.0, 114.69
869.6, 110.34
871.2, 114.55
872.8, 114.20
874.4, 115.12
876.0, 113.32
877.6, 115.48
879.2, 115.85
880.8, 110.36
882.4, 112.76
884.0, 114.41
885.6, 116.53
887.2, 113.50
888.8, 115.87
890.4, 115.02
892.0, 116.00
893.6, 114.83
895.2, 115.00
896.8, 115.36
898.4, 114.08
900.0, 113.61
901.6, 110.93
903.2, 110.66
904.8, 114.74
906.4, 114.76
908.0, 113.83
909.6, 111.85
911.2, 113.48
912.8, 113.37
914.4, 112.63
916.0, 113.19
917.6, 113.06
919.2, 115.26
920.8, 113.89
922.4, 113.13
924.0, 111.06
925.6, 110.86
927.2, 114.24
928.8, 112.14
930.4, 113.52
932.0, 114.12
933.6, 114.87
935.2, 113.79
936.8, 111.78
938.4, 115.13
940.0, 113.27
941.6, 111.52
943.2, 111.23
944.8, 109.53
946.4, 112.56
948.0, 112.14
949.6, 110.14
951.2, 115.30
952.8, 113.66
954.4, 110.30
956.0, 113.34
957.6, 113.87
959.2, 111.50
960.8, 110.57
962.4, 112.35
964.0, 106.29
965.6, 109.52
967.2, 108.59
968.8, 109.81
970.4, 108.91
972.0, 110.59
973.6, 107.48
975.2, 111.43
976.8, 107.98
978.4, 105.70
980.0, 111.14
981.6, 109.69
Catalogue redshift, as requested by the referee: 0.00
